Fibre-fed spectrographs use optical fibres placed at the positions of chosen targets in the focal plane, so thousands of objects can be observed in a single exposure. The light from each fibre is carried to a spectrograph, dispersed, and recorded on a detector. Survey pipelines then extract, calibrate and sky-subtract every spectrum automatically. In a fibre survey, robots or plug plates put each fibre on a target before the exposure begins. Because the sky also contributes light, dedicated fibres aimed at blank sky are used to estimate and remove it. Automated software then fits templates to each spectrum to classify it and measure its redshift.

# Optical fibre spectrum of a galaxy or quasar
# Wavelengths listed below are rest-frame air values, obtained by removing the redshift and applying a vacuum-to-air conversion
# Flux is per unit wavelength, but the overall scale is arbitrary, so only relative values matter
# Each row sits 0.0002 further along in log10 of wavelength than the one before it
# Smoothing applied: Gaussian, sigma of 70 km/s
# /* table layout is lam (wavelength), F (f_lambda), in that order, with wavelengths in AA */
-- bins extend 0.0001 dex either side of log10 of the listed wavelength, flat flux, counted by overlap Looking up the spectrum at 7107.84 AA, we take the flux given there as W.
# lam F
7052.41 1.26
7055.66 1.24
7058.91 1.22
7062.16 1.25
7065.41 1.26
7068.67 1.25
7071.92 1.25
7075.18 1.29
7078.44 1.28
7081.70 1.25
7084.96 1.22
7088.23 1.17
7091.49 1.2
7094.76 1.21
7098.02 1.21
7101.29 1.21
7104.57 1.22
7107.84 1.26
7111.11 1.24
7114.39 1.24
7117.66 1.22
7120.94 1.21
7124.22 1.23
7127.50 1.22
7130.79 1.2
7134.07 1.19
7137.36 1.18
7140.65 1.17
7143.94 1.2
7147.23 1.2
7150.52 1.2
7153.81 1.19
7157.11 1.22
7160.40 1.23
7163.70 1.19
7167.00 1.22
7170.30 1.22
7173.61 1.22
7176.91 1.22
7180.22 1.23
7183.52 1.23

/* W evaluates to 1.26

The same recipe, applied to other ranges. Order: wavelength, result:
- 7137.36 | 1.18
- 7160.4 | 1.23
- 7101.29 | 1.21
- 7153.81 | 1.19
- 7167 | 1.22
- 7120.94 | 1.21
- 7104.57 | 1.22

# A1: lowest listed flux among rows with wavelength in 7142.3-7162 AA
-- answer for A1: 1.19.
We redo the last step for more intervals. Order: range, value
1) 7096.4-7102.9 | 1.21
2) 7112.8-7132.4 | 1.2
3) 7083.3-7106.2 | 1.17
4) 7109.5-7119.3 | 1.22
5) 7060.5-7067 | 1.25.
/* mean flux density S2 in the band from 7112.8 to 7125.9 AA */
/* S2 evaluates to 1.23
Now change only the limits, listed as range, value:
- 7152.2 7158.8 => 1.21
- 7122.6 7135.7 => 1.21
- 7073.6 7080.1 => 1.28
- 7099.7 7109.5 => 1.23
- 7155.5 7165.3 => 1.21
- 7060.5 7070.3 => 1.25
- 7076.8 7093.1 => 1.22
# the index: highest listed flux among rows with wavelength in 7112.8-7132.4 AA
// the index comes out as 1.24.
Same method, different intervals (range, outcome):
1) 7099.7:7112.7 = 1.26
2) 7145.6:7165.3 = 1.23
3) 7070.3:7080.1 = 1.29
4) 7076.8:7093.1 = 1.28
